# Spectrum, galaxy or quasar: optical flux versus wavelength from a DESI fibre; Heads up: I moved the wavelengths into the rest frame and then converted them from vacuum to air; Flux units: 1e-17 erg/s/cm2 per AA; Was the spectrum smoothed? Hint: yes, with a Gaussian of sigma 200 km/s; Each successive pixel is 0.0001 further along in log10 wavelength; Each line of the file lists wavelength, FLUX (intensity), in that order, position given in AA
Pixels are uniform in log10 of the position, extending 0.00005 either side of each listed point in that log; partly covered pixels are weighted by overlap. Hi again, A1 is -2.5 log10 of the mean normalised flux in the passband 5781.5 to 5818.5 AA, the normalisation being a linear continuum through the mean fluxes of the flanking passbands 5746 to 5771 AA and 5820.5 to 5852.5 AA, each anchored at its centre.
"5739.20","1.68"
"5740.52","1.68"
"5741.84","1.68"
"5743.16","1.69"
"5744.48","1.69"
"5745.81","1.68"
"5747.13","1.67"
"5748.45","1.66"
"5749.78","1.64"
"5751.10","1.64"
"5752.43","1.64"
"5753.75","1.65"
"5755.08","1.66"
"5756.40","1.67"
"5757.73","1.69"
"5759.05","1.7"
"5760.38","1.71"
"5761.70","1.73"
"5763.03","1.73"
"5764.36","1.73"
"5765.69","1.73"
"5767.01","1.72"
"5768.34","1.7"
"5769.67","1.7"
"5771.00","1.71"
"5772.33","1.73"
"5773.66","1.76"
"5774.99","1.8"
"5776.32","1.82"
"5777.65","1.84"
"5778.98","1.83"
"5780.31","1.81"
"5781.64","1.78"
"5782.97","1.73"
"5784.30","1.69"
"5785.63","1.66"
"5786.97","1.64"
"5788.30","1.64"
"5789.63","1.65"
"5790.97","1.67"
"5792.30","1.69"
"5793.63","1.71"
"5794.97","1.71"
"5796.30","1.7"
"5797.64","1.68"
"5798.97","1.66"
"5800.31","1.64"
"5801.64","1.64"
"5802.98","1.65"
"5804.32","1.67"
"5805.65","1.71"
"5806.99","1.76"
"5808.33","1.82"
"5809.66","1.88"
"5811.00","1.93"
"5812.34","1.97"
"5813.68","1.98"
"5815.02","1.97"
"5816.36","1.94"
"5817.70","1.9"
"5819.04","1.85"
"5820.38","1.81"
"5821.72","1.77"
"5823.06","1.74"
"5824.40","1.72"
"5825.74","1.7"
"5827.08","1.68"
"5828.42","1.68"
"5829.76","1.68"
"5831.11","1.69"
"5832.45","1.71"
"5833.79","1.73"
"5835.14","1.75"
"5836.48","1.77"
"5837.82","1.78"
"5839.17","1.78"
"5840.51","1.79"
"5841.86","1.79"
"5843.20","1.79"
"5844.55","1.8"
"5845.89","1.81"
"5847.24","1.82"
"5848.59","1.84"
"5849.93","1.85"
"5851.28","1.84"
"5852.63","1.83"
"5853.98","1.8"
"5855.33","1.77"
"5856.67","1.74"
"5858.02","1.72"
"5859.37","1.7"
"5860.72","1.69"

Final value -0.01 mag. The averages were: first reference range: 1.69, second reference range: 1.76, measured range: 1.75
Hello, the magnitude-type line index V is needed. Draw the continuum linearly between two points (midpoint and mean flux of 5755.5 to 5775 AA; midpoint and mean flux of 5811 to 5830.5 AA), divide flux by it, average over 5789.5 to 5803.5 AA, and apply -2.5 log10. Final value 0.06 mag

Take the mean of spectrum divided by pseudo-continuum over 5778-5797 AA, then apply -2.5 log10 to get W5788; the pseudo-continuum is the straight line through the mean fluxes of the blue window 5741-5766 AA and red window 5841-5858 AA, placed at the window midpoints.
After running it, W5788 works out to 0.01 mag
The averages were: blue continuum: 1.68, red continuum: 1.8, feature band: 1.71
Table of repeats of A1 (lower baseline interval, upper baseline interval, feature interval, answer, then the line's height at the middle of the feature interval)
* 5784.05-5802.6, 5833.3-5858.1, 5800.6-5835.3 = -0.03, 1.73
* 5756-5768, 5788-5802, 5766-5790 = -0.03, 1.69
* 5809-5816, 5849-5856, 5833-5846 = 0.05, 1.86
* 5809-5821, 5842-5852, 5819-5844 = 0.07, 1.87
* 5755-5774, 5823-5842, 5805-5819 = -0.10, 1.73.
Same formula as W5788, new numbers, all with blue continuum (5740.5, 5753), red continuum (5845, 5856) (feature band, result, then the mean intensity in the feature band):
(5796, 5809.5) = 0.03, 1.7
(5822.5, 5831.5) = 0.05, 1.7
